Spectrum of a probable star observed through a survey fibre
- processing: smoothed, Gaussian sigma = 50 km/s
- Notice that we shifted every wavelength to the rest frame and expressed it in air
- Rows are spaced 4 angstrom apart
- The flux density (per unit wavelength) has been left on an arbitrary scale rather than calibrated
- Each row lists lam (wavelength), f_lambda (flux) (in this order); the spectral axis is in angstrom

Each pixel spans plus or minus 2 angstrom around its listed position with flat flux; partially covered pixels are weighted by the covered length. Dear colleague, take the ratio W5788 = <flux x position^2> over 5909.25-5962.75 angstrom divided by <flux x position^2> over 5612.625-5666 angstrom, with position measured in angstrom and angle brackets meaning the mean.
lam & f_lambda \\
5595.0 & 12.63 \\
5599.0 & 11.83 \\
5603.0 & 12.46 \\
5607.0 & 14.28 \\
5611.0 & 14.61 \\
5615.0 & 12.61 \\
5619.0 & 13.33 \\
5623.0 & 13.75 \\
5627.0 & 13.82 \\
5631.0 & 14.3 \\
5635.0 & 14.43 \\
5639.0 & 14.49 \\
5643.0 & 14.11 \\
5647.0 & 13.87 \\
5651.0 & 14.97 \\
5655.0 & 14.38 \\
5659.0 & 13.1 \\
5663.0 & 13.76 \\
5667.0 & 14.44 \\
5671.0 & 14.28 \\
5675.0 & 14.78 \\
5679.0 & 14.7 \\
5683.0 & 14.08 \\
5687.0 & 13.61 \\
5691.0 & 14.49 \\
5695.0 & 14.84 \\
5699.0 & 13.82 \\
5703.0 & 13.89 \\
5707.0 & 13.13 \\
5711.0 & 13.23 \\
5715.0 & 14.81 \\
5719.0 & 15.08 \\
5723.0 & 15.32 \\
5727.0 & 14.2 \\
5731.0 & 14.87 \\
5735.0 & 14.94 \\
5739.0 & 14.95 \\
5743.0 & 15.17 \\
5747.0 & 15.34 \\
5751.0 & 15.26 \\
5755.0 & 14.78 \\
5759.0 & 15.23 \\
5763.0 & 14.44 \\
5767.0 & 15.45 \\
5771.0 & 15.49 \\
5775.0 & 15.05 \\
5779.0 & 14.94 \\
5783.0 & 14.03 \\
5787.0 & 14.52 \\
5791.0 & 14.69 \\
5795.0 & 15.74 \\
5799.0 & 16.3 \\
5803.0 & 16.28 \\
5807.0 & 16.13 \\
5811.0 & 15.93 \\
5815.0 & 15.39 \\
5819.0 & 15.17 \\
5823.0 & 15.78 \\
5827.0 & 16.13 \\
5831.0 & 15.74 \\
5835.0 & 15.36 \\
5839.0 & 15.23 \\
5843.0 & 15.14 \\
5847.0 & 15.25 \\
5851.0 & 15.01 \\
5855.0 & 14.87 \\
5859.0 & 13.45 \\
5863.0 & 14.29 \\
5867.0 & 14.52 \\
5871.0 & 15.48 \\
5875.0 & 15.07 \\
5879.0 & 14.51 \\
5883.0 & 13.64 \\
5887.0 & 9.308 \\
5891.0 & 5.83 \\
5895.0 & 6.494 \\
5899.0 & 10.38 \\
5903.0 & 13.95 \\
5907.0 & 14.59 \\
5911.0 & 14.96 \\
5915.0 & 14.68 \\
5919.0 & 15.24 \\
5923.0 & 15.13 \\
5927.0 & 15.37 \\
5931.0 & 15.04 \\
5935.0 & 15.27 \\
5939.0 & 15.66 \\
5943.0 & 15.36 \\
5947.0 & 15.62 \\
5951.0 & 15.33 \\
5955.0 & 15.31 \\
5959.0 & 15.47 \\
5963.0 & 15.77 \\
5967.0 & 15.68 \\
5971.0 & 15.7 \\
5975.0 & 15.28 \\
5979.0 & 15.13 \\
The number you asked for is 1.2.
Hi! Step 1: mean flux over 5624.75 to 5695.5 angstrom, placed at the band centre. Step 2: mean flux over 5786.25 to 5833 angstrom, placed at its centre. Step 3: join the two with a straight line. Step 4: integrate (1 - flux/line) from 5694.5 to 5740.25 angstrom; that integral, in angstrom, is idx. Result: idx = 1.2 angstrom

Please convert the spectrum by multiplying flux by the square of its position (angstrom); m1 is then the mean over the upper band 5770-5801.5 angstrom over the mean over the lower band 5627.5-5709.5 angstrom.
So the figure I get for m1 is 1.11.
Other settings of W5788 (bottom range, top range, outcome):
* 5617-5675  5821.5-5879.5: 1.15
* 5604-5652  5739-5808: 1.14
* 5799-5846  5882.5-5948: 0.88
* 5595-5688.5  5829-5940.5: 1.09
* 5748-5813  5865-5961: 0.95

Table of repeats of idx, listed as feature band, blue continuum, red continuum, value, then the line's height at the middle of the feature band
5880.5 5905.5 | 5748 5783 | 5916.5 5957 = 8.4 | 15.2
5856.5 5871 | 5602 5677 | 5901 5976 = 0.6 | 14.9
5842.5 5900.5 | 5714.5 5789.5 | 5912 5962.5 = 8.9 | 15.2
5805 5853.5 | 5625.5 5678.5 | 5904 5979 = -2.1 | 14.9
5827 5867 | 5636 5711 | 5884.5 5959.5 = -3.5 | 13.8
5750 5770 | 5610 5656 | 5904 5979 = -0.7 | 14.5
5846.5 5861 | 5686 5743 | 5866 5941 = -1.0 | 13.7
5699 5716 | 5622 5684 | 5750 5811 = 1.1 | 14.7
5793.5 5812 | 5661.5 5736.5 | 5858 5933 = -3.1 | 13.8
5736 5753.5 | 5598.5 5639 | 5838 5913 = -2.2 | 13.4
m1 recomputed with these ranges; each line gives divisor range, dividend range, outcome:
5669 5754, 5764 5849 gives 1.10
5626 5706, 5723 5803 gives 1.10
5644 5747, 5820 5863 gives 1.11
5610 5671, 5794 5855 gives 1.19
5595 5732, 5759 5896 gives 1.09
